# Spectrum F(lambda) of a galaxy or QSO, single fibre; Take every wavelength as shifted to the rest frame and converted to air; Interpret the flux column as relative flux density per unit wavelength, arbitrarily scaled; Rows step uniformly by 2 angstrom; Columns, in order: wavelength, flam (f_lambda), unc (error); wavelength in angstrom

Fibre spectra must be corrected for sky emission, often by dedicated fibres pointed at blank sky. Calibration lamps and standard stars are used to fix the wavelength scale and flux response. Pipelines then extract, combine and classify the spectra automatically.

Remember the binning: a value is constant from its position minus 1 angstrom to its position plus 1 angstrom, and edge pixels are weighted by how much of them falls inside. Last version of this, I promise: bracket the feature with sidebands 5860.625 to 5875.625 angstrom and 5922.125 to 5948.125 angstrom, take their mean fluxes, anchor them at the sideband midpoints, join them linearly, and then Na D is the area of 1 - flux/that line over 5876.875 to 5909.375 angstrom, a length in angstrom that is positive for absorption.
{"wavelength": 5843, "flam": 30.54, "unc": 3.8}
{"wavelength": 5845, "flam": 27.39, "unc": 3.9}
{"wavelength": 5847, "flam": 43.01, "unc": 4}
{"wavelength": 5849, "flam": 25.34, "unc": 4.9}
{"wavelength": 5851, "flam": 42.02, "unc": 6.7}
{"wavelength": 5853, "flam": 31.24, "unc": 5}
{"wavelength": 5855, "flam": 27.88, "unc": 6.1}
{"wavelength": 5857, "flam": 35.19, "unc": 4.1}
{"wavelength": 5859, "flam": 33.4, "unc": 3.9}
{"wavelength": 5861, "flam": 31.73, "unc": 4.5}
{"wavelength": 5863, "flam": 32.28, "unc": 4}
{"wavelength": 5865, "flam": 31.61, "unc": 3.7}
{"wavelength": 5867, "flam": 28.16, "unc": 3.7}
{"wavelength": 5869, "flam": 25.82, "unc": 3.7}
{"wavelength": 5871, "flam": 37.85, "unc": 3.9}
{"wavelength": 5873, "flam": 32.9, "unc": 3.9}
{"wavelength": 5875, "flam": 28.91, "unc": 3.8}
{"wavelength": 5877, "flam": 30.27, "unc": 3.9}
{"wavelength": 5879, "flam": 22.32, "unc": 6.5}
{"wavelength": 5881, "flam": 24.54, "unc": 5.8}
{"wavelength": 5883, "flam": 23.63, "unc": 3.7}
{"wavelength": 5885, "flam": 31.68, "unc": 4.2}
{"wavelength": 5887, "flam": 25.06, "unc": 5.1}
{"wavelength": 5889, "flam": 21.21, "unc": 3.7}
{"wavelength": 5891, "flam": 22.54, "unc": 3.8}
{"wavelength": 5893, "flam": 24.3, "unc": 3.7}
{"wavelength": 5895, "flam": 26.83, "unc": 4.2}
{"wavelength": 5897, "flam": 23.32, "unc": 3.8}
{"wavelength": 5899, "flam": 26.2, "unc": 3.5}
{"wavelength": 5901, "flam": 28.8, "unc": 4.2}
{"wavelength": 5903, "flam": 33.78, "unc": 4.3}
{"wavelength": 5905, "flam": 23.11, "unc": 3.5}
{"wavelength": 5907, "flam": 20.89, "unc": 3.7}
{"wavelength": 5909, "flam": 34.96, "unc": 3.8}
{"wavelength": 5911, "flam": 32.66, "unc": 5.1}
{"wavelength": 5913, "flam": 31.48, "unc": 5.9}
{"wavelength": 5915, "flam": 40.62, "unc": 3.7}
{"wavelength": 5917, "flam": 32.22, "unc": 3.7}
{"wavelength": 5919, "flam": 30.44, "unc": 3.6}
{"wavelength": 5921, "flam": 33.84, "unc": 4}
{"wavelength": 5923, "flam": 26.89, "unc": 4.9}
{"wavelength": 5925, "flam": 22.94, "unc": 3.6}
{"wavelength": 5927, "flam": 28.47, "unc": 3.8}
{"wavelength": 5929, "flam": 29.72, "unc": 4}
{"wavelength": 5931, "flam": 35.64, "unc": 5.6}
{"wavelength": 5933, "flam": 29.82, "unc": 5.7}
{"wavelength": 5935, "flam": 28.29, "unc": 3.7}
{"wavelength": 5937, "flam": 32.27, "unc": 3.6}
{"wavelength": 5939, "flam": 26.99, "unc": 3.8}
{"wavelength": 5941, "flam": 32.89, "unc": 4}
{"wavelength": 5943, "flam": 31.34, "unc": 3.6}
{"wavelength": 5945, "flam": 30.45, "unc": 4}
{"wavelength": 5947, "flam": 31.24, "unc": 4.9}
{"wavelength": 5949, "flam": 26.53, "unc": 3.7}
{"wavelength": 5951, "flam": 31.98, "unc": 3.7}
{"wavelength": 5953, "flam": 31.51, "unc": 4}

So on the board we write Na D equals 5.1 angstrom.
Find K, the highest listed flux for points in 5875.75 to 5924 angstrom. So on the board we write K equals 40.62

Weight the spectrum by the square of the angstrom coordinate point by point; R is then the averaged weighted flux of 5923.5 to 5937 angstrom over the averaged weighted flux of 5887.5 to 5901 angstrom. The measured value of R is 1.21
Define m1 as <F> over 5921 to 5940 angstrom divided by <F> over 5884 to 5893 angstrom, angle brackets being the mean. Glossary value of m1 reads 1.17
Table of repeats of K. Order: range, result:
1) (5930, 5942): 35.64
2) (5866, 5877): 37.85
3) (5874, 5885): 31.68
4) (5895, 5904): 33.78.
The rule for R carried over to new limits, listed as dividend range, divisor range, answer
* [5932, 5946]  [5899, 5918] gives 1.00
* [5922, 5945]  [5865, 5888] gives 1.06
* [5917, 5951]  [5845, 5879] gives 0.96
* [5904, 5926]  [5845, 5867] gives 0.93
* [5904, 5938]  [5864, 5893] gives 1.12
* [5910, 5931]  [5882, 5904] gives 1.20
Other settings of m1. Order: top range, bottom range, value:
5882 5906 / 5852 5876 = 0.82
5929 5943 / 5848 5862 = 0.95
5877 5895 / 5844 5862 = 0.75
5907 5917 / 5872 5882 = 1.20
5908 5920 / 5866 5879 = 1.12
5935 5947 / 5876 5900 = 1.22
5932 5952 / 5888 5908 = 1.20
